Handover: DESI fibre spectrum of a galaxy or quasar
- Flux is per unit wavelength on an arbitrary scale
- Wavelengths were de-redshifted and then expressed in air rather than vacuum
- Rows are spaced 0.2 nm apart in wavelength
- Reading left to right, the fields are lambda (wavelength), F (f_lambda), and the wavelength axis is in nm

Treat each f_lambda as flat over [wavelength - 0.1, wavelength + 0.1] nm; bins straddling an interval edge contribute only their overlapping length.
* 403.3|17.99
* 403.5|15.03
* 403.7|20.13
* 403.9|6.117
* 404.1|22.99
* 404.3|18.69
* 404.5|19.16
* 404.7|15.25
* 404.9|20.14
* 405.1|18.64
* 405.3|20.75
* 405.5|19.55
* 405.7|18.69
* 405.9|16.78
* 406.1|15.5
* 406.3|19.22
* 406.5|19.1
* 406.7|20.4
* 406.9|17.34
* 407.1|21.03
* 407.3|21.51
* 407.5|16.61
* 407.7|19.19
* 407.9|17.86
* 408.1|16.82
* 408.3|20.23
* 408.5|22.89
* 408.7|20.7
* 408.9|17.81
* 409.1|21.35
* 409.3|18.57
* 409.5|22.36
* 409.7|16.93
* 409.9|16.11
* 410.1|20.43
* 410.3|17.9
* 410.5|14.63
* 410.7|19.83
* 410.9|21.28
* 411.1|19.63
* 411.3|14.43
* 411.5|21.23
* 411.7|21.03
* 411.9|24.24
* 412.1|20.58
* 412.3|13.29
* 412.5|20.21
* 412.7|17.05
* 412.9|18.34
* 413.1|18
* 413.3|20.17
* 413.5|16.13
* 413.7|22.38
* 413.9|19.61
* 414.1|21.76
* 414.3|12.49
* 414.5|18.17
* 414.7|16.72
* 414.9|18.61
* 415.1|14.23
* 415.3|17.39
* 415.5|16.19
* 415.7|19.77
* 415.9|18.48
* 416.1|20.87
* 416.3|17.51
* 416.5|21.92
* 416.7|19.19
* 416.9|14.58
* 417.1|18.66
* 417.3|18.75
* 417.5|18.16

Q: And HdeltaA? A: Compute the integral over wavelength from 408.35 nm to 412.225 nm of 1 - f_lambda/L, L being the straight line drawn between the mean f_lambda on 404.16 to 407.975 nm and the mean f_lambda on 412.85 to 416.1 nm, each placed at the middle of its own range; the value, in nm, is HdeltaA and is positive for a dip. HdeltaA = -0.23 nm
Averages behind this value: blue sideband 18.8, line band 19.5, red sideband 18.1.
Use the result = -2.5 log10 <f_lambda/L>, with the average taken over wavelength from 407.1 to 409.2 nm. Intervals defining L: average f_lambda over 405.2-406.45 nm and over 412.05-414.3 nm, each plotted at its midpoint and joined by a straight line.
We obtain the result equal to -0.063 mag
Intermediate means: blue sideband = 18.4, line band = 19.6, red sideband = 18.5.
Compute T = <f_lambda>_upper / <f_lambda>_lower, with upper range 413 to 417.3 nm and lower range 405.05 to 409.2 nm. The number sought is 0.95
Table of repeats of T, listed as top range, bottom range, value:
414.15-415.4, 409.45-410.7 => 0.91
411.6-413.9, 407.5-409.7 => 0.99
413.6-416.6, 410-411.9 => 0.96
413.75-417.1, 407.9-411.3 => 0.95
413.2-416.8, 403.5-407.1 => 1.02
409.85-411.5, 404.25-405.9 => 0.98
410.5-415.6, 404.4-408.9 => 0.97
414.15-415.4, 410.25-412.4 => 0.87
